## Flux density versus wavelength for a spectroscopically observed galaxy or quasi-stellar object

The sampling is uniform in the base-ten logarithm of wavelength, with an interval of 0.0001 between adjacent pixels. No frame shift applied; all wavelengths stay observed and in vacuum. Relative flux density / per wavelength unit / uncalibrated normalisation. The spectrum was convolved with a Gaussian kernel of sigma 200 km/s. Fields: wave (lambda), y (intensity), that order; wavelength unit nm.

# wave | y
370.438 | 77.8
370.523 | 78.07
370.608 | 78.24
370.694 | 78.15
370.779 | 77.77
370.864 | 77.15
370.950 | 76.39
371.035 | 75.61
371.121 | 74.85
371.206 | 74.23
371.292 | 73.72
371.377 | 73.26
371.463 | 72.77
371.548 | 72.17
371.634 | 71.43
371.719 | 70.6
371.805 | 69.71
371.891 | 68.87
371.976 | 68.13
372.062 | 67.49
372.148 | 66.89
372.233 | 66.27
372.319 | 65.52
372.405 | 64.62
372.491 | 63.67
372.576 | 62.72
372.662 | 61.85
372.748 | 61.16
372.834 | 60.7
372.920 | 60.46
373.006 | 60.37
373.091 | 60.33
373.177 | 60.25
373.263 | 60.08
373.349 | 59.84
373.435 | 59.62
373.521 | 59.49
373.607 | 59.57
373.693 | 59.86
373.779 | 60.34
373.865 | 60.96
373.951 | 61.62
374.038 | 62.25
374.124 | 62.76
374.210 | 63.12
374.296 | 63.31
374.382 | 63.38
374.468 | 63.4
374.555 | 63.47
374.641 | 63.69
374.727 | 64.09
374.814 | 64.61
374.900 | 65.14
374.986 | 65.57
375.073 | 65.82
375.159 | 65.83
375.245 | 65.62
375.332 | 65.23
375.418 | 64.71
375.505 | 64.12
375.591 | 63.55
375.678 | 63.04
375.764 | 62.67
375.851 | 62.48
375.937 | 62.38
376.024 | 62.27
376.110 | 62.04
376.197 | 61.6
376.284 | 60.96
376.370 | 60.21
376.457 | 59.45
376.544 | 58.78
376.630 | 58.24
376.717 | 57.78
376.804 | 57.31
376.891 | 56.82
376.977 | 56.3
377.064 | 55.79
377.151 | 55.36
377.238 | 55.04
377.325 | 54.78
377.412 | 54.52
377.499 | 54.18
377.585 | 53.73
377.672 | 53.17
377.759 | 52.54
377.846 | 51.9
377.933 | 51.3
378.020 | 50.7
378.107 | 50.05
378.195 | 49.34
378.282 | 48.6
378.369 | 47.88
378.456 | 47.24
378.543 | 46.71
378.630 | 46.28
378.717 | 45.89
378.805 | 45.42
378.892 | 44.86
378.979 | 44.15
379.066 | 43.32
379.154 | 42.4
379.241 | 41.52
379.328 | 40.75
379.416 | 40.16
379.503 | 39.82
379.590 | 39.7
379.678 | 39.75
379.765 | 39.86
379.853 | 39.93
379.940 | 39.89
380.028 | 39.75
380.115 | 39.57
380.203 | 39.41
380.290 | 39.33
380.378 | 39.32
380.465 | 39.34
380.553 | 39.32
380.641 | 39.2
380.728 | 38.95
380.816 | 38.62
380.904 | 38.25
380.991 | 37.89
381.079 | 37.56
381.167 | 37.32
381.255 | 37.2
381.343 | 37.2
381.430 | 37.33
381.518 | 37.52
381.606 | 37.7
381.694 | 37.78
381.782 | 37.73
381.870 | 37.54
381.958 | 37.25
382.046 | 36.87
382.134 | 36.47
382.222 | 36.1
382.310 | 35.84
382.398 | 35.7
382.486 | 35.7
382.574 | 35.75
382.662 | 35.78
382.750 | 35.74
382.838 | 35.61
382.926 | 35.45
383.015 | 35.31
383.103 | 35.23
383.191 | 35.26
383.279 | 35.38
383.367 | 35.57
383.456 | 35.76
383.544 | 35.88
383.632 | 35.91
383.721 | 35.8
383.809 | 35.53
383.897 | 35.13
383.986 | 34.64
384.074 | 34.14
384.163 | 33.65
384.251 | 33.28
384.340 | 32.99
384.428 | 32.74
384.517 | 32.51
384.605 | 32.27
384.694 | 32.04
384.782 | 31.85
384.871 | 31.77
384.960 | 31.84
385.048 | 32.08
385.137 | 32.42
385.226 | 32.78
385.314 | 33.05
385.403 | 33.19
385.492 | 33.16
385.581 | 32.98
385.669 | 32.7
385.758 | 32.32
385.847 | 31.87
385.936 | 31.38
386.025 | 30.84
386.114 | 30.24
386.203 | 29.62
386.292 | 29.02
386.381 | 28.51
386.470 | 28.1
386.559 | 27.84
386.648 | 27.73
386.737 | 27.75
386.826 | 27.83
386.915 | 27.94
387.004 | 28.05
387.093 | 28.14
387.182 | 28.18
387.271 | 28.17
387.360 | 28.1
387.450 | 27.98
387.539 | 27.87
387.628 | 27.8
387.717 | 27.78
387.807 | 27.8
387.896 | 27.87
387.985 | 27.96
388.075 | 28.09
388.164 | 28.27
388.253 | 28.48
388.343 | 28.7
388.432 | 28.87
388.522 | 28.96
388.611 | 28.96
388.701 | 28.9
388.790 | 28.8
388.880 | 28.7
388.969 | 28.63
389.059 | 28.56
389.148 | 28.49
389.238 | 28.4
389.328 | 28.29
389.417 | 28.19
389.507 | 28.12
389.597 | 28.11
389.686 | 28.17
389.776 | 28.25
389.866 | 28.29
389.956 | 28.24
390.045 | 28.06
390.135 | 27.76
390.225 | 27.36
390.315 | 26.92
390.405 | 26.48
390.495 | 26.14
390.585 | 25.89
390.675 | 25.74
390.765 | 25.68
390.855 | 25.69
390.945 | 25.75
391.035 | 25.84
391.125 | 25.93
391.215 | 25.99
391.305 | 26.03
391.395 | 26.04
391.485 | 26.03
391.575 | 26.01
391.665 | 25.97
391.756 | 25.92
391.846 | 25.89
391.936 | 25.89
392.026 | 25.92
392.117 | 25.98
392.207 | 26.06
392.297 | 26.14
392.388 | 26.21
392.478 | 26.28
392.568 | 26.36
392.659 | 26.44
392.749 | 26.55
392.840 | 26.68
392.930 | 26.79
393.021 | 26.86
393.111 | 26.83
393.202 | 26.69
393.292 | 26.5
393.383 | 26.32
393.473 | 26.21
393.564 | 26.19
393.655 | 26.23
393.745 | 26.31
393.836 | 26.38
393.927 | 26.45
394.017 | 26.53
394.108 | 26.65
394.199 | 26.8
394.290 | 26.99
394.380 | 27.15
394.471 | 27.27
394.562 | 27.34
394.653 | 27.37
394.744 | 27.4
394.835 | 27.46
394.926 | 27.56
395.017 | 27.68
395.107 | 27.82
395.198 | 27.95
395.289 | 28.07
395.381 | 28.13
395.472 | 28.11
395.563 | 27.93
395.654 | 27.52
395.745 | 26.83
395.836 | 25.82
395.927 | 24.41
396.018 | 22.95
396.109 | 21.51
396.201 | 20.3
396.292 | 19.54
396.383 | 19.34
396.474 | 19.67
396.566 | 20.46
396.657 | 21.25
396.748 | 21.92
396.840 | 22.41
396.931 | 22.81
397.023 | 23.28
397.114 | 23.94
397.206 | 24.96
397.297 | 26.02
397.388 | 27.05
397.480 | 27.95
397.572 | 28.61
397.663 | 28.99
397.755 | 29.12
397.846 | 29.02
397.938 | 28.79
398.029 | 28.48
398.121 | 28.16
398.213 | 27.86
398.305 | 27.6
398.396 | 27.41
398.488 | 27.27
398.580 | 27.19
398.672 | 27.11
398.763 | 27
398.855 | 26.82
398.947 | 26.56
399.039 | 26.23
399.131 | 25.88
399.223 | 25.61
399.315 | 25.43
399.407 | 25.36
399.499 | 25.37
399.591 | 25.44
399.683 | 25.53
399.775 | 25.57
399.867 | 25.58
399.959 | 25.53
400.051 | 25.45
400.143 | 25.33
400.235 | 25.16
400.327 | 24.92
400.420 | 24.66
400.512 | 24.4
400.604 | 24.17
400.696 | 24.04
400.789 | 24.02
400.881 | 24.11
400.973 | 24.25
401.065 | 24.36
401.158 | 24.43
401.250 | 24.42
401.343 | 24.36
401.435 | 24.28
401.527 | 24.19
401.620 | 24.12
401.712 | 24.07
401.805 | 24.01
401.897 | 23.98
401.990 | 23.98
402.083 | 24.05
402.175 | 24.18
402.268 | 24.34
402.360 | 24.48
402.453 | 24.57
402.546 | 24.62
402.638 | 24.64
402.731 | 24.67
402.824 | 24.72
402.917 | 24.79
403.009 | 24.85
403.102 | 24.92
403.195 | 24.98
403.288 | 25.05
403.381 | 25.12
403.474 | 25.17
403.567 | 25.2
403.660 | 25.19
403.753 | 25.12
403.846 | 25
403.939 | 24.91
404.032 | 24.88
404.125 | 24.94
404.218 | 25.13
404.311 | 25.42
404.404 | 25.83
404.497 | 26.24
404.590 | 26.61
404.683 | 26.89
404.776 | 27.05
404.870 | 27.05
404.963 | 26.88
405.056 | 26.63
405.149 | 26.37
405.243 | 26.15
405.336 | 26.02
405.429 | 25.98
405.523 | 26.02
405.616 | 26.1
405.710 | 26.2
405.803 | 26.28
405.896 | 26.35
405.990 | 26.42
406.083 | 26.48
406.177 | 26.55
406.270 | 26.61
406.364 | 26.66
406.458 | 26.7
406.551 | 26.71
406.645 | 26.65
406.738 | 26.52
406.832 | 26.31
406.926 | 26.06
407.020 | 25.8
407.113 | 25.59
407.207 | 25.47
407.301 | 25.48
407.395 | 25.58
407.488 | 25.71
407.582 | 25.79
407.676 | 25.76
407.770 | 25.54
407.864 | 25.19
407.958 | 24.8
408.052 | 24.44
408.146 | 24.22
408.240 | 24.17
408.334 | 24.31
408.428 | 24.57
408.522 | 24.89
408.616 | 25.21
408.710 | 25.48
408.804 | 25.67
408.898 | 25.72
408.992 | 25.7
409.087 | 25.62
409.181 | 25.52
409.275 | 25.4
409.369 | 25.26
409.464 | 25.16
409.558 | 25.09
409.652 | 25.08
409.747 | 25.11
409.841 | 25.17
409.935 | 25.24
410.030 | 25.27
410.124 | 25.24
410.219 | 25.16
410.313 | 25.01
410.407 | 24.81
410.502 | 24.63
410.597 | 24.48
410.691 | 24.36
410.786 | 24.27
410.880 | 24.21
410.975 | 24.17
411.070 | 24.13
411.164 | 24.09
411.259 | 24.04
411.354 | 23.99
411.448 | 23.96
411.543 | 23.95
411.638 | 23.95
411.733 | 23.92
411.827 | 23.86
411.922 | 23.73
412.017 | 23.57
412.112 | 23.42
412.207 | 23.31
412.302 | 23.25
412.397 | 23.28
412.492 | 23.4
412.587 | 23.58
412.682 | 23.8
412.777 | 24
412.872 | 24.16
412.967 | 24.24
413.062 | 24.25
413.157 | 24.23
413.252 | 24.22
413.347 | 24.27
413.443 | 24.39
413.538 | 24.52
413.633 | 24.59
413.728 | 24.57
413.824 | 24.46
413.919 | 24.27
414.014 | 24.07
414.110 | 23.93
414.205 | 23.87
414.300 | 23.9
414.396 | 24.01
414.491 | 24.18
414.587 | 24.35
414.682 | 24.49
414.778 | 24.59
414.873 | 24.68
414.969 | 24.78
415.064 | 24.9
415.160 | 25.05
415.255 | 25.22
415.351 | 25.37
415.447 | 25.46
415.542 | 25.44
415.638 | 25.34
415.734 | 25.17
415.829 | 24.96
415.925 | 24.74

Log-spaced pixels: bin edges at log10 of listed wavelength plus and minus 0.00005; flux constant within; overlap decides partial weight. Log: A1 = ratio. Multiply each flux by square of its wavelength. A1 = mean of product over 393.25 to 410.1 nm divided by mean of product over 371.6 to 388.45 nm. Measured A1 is 0.6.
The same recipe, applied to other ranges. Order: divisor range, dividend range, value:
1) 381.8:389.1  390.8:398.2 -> 0.86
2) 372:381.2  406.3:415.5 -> 0.54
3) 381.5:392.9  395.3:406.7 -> 0.90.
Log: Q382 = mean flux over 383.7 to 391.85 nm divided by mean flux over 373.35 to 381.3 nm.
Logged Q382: 0.55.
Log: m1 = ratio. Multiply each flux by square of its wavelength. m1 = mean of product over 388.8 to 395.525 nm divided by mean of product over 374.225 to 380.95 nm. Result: 0.56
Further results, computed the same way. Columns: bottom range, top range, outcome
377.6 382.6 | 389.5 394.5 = 0.68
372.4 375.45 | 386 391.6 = 0.48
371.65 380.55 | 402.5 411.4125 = 0.53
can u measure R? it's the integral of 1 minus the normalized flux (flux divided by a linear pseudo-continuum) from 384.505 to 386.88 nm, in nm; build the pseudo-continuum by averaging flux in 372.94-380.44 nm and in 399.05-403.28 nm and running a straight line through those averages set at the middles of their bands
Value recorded 0.69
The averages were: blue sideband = 54.7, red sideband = 24.7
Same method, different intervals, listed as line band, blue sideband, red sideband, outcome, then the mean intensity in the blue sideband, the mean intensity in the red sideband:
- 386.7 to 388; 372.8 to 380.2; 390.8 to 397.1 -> 0.31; 55.3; 25.7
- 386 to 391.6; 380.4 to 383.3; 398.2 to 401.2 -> 0.82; 37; 25.6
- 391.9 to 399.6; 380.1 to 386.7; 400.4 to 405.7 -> 0.68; 34.8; 25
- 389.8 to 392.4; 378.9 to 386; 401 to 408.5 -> 0.47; 36.4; 25.4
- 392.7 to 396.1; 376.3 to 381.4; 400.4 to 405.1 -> 0.59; 46.4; 24.9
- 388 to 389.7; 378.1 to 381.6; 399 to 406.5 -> 0.31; 41.3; 25.3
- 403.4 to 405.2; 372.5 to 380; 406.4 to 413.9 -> 0.26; 56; 24.8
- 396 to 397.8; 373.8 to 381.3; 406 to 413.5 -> 0.61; 52.2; 24.9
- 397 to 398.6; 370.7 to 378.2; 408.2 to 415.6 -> 0.47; 62.7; 24.5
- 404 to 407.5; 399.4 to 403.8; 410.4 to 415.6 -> -0.24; 24.7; 24.2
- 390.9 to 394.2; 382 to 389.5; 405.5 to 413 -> 0.37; 31.5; 25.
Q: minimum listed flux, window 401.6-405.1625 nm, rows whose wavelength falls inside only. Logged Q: 23.98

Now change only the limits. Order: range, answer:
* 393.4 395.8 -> 26.19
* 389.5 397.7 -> 19.34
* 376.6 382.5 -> 35.7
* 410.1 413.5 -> 23.25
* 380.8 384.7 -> 32.04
